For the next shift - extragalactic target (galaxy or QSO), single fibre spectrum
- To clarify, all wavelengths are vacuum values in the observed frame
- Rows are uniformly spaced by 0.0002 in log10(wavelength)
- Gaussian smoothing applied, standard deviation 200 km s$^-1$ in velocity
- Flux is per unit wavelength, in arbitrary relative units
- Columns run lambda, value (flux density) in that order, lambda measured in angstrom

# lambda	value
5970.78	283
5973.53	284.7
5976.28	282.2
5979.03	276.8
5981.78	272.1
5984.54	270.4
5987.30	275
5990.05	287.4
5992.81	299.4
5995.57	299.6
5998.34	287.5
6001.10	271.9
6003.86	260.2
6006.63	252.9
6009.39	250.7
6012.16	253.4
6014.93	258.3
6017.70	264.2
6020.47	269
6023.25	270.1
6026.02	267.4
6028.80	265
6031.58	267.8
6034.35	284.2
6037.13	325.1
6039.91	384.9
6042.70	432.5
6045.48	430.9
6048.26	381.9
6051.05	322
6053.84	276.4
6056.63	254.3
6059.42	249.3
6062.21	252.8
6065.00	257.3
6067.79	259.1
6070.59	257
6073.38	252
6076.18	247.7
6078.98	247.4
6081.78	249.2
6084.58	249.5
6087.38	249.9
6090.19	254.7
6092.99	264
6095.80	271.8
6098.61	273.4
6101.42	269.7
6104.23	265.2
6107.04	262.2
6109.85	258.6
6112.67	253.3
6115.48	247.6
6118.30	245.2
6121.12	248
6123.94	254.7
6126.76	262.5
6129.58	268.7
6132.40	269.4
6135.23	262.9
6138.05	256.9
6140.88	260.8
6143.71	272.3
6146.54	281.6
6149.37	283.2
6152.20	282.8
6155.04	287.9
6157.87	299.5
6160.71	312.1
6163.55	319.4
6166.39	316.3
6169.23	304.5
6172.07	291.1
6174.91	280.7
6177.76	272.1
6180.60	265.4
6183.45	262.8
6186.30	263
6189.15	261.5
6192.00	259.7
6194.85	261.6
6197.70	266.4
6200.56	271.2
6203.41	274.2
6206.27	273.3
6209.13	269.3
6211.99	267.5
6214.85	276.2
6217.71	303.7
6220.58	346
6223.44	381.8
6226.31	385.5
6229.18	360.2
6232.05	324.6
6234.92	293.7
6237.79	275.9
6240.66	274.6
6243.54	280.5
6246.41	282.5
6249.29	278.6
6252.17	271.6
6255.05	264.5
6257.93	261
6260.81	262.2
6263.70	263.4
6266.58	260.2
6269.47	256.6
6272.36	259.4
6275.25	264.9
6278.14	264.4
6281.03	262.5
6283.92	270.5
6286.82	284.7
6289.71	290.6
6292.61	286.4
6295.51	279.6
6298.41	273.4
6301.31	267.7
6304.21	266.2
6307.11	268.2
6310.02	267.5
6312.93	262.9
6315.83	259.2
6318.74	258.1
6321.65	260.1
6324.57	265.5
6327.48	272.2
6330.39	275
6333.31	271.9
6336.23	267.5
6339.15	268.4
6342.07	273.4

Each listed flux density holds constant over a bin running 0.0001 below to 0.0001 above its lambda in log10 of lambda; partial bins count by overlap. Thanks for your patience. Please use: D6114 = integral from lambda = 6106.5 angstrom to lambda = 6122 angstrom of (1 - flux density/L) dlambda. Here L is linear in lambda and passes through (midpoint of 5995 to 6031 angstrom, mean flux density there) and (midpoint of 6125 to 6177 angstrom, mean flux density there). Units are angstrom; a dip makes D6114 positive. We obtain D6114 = 1.5 angstrom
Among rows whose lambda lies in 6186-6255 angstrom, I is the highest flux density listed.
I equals 385.5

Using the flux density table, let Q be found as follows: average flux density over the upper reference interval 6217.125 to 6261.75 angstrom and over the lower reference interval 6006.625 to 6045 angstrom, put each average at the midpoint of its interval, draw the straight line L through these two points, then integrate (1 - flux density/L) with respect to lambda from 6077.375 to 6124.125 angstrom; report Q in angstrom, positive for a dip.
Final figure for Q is 6.3 angstrom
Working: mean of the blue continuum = 294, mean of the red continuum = 303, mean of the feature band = 257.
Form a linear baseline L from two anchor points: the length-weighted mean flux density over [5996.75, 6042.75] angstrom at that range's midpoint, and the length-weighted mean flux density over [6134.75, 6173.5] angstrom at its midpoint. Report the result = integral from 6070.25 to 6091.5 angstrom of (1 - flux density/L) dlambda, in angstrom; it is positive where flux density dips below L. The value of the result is 2.6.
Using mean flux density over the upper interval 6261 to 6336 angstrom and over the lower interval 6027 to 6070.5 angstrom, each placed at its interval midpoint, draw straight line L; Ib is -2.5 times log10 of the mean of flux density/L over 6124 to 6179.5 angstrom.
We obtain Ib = 0.03 mag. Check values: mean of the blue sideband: 308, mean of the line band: 283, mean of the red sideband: 268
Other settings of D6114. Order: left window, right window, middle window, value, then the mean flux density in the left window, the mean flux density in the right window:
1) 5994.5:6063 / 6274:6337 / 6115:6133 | 1.8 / 294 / 270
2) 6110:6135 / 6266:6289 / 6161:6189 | -2.8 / 257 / 266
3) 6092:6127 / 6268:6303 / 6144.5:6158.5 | -1.2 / 260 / 272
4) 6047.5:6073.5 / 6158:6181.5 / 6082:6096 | 1.2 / 275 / 296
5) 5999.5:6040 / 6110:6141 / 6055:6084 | 1.4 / 273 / 257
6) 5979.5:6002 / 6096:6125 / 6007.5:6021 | 1.0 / 283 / 258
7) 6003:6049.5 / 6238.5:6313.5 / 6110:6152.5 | 3.8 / 301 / 270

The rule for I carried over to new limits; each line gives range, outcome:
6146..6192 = 319.4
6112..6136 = 269.4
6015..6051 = 432.5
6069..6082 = 257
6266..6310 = 290.6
